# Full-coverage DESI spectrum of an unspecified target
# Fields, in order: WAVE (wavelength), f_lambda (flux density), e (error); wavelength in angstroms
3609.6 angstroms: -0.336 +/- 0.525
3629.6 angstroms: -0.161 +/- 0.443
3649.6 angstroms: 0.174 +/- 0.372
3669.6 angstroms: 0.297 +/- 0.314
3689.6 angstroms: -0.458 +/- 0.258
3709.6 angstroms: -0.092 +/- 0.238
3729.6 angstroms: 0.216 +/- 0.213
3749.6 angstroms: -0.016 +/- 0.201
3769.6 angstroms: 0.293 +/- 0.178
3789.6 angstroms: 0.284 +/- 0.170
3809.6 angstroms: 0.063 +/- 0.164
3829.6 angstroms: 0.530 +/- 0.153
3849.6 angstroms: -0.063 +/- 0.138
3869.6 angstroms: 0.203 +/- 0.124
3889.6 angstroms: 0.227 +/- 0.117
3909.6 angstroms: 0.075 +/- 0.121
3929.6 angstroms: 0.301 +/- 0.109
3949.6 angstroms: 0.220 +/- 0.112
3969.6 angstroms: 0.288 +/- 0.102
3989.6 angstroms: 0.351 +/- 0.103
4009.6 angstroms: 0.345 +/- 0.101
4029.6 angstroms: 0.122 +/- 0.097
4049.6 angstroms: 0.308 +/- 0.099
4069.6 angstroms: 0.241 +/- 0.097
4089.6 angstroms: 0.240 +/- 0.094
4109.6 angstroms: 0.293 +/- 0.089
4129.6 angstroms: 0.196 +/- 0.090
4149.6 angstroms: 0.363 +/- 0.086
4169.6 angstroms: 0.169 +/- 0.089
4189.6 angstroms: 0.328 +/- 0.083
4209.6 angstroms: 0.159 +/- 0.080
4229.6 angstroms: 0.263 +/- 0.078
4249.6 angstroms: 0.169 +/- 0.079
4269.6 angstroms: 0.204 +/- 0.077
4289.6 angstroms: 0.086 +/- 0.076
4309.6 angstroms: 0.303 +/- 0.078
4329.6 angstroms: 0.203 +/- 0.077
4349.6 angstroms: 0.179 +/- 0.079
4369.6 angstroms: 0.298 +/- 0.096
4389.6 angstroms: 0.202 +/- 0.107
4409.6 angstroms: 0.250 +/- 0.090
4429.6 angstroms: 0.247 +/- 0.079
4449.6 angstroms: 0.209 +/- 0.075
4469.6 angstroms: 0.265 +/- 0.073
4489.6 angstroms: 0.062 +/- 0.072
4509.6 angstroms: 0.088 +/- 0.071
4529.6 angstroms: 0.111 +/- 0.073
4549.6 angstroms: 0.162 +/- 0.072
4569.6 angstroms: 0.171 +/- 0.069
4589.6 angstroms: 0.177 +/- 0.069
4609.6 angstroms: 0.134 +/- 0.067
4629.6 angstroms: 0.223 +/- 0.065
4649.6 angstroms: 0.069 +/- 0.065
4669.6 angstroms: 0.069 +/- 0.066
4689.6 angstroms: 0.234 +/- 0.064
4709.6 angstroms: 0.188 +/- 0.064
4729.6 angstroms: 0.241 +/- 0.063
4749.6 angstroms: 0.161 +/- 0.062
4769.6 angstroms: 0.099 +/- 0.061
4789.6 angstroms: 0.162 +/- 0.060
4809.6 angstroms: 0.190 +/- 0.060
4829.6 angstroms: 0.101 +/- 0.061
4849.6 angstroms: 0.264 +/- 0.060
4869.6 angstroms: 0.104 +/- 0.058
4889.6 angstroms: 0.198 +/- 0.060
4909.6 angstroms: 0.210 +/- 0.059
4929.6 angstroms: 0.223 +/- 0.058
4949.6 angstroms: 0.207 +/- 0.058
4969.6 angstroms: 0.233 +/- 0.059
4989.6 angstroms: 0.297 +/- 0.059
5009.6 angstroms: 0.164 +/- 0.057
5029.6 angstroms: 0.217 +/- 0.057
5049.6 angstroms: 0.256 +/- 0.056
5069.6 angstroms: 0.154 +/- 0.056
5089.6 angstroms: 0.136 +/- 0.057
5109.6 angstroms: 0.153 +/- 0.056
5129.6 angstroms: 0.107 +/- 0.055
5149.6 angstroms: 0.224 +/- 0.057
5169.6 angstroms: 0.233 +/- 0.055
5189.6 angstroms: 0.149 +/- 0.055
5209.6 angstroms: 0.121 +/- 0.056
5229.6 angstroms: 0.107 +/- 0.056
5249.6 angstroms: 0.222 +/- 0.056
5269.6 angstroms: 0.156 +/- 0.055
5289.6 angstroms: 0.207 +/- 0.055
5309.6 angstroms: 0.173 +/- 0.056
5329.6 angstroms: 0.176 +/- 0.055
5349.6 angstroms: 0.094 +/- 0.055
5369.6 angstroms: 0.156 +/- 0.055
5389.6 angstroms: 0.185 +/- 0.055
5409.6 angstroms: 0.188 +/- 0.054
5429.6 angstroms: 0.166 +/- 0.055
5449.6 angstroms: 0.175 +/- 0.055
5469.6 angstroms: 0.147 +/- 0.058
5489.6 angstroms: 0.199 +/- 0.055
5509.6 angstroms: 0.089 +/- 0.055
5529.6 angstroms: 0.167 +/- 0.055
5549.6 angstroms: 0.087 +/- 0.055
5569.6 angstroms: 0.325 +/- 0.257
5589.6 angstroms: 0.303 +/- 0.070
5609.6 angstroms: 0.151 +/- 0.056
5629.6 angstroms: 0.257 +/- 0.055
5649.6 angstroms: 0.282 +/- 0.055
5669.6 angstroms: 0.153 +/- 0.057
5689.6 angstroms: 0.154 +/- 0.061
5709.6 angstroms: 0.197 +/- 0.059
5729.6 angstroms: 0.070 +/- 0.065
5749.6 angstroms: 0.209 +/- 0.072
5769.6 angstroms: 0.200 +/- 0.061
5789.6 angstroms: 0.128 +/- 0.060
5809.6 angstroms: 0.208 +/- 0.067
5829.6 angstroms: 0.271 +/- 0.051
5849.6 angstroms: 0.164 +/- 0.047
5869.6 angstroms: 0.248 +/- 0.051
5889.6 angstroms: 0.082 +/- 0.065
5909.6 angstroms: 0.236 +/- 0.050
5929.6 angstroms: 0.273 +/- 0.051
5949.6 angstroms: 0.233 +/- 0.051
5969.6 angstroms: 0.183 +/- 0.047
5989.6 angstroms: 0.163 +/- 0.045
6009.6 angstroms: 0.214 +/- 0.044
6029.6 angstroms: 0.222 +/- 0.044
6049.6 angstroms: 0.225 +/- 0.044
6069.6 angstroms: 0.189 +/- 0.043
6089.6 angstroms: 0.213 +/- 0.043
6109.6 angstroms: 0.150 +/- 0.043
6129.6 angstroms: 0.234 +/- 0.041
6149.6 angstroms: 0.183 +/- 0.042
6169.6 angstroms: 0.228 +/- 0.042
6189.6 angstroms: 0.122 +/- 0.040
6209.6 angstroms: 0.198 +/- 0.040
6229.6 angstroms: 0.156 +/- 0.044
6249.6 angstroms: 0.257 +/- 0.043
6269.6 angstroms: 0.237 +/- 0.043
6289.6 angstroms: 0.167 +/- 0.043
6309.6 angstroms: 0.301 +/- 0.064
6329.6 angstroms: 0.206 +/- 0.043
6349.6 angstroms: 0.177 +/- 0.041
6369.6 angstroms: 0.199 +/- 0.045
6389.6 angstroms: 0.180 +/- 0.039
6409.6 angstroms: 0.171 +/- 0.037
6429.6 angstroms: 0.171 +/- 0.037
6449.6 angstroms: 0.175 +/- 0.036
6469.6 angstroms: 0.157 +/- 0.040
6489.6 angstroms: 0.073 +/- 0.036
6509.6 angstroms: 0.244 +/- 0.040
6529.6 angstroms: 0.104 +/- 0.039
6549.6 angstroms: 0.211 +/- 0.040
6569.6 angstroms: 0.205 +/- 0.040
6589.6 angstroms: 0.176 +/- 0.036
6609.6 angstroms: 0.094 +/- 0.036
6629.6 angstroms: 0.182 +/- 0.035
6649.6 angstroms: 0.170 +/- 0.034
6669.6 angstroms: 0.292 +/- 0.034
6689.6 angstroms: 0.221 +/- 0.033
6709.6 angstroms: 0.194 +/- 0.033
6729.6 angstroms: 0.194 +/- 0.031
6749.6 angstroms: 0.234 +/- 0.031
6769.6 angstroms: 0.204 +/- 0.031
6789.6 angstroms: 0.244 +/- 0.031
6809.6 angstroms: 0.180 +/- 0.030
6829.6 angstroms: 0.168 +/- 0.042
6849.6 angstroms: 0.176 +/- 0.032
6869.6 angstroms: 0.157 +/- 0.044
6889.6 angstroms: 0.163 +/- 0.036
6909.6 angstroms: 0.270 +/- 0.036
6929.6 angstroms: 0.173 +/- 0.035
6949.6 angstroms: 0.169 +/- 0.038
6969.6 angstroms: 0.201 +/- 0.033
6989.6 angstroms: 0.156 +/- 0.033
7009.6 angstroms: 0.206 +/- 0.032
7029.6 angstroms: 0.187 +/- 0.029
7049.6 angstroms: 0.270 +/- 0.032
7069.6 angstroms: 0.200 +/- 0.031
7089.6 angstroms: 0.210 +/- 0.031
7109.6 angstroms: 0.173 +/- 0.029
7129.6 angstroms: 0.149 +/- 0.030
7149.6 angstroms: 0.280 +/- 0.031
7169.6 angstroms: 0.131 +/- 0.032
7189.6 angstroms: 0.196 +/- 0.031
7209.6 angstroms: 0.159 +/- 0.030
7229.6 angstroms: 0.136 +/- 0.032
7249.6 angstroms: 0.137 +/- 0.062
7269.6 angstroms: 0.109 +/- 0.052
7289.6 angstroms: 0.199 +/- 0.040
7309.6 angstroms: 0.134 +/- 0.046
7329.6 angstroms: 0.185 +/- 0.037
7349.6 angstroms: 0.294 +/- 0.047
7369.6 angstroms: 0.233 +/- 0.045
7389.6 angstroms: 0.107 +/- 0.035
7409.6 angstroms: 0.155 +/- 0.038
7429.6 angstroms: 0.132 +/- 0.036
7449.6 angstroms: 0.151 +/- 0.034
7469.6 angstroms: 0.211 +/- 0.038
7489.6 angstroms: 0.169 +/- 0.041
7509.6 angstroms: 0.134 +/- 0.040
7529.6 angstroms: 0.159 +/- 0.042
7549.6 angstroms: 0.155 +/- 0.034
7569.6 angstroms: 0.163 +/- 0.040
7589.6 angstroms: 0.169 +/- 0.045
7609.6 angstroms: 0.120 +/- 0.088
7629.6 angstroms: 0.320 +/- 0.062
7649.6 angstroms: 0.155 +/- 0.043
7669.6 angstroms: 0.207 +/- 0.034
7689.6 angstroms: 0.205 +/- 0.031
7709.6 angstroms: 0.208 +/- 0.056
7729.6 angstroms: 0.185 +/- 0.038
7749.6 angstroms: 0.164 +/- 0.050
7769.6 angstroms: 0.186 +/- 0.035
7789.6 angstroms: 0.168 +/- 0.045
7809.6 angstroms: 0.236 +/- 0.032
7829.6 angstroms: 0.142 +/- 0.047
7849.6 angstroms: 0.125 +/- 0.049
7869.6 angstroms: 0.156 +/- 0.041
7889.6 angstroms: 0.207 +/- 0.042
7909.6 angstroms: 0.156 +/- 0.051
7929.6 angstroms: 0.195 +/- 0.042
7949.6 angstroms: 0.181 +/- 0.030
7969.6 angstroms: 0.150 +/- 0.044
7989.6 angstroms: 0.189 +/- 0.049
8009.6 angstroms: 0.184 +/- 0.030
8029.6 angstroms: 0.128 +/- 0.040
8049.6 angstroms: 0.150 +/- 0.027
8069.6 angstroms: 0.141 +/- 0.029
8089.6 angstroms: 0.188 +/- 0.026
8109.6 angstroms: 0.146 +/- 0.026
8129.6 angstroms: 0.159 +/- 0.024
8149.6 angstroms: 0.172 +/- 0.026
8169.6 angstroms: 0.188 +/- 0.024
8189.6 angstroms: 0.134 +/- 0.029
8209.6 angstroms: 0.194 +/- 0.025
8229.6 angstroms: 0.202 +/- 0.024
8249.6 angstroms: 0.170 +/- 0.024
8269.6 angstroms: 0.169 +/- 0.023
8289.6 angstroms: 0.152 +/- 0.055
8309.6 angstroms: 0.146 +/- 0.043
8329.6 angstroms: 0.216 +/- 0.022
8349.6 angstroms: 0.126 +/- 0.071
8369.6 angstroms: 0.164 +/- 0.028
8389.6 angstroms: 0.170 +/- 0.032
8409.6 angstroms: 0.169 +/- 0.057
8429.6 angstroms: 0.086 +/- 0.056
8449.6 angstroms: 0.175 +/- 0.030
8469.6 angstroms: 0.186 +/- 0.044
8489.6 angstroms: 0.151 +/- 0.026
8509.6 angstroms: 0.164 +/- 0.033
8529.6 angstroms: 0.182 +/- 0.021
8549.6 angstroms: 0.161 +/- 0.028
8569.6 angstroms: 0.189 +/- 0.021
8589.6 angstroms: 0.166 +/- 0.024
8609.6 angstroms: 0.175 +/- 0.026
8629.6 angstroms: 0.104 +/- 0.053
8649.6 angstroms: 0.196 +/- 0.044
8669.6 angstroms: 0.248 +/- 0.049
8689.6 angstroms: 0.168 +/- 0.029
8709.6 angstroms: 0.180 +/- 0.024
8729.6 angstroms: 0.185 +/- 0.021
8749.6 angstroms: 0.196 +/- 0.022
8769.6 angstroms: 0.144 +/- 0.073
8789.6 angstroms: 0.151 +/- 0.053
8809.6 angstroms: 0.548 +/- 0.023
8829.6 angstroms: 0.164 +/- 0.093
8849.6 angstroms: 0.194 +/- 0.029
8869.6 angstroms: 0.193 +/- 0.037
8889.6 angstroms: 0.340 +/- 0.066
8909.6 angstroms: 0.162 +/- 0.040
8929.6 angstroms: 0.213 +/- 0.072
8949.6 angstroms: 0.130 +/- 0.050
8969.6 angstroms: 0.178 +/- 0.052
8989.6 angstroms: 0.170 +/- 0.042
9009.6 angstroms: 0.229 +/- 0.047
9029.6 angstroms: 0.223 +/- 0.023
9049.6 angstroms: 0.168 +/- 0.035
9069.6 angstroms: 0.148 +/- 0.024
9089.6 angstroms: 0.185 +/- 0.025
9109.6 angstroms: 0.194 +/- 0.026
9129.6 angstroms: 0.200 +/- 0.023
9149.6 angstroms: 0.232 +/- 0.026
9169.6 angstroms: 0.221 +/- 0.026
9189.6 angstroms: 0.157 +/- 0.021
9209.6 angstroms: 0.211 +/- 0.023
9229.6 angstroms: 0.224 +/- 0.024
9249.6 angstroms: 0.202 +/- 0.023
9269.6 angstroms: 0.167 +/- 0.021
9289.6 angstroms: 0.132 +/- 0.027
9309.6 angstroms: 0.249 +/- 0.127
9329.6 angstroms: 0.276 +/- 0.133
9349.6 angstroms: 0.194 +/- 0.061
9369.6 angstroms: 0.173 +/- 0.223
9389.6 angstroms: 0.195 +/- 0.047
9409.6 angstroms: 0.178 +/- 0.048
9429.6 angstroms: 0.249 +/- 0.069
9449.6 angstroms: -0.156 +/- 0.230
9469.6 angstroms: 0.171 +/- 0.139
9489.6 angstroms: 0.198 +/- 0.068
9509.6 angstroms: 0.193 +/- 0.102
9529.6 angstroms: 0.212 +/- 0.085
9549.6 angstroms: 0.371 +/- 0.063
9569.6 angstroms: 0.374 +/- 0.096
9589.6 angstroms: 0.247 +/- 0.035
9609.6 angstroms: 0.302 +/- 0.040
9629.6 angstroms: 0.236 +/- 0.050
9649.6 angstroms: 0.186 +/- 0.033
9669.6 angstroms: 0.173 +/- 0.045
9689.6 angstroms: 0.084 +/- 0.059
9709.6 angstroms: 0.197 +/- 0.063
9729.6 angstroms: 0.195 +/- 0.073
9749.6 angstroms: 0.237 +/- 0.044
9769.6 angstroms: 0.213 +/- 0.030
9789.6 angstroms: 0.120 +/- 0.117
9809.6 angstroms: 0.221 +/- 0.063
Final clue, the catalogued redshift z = 1.363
